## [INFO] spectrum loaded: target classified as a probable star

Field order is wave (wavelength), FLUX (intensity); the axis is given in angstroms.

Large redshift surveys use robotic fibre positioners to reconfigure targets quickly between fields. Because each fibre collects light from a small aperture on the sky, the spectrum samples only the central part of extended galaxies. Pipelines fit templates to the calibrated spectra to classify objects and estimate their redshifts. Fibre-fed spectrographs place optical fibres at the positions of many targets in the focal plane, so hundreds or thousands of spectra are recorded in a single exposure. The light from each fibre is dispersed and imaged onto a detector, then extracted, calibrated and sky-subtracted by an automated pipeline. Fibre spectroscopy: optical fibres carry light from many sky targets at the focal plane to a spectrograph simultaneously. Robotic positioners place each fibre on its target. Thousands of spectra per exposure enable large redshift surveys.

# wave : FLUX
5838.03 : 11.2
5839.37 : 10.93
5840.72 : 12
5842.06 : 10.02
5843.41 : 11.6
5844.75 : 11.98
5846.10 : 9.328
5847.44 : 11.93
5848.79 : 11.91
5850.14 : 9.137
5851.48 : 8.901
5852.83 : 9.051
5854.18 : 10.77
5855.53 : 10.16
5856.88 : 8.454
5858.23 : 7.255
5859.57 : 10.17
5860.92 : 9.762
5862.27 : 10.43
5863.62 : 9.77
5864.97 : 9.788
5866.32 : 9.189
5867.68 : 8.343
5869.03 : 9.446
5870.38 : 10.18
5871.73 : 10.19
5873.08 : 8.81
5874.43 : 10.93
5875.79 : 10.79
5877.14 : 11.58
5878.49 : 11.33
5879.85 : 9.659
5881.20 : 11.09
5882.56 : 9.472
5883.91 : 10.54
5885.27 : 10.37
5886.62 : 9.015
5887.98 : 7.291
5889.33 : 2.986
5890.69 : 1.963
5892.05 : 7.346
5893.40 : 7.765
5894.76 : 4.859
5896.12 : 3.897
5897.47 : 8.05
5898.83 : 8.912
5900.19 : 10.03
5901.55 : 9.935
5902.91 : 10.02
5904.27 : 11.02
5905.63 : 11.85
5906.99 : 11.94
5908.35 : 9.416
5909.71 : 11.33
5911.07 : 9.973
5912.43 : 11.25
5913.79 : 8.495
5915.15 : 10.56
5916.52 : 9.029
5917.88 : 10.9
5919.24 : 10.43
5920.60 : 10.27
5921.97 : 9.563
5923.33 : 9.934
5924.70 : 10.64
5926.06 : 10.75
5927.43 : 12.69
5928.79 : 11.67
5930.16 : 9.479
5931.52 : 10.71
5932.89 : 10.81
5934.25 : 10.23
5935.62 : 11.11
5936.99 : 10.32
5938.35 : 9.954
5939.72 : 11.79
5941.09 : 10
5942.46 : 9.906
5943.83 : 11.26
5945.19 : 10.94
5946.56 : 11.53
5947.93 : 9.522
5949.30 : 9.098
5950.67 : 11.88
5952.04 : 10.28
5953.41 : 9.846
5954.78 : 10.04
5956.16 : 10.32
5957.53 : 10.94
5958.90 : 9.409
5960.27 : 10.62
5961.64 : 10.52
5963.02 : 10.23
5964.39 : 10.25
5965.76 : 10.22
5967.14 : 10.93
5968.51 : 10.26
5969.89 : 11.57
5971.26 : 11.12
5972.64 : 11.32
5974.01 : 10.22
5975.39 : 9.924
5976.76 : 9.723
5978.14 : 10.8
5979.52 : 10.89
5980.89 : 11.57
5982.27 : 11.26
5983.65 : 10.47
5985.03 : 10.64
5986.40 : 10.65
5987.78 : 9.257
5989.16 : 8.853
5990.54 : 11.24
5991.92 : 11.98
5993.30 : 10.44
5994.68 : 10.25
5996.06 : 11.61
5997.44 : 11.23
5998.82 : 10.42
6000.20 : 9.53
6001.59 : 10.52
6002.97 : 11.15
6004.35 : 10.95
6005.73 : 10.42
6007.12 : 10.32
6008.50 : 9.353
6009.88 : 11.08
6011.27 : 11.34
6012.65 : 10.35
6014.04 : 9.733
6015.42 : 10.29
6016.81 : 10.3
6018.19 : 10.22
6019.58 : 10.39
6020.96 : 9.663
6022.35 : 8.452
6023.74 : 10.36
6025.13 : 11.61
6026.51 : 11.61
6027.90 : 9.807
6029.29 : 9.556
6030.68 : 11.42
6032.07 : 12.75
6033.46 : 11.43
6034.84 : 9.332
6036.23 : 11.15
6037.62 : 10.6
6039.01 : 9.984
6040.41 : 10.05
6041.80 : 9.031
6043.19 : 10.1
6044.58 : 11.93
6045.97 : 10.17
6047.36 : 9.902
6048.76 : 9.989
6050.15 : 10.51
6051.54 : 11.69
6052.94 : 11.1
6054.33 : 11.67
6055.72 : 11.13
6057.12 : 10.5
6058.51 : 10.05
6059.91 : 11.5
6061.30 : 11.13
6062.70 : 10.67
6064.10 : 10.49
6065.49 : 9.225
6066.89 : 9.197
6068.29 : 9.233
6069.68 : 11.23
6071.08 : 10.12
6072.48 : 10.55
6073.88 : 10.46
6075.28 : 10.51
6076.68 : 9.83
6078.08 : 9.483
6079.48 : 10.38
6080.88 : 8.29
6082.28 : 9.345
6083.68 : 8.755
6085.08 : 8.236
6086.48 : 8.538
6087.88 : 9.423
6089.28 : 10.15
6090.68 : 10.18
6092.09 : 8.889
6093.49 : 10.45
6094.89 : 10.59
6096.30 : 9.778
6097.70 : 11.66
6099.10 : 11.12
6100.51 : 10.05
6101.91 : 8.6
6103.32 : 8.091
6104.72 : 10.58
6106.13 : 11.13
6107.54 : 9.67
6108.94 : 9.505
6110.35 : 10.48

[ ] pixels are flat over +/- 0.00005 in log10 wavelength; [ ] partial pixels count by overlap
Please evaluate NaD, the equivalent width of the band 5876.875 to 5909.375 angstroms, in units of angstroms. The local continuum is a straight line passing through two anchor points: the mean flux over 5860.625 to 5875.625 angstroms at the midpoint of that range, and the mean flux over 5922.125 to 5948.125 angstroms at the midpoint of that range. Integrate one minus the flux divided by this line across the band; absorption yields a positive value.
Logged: 4.3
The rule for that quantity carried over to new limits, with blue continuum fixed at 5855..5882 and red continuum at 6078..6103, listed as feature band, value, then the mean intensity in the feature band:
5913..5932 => -1.08 angstroms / 10.4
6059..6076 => -1.21 angstroms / 10.4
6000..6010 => -0.71 angstroms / 10.4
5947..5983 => -2.69 angstroms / 10.5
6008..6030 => -1.25 angstroms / 10.3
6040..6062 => -2.22 angstroms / 10.7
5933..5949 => -1.27 angstroms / 10.6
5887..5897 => 4.58 angstroms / 5.34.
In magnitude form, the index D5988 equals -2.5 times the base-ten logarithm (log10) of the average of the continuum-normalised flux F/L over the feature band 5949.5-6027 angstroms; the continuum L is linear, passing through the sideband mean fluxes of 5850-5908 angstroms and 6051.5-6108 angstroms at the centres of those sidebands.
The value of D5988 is -0.09 mag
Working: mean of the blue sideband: 9.13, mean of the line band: 10.5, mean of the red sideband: 10.1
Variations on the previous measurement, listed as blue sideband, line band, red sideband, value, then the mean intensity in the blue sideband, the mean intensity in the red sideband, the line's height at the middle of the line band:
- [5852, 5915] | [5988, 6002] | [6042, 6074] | -0.05 mag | 9.25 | 10.5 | 10.1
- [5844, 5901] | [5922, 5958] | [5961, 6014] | -0.06 mag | 9.12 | 10.6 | 9.98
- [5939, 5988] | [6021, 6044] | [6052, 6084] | -0.01 mag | 10.5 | 10.2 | 10.3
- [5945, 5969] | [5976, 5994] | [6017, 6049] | -0.02 mag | 10.4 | 10.4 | 10.4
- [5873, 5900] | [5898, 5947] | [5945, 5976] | -0.12 mag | 8.35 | 10.5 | 9.38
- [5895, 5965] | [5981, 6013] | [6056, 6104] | -0.05 mag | 10.2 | 9.91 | 10.1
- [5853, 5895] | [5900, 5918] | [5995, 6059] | -0.11 mag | 9.06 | 10.5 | 9.4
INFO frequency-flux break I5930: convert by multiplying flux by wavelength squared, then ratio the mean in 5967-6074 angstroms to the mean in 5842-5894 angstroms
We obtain 1.2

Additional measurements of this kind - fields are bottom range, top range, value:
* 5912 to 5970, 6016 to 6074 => 1.04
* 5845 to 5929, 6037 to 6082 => 1.14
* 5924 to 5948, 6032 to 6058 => 1.02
